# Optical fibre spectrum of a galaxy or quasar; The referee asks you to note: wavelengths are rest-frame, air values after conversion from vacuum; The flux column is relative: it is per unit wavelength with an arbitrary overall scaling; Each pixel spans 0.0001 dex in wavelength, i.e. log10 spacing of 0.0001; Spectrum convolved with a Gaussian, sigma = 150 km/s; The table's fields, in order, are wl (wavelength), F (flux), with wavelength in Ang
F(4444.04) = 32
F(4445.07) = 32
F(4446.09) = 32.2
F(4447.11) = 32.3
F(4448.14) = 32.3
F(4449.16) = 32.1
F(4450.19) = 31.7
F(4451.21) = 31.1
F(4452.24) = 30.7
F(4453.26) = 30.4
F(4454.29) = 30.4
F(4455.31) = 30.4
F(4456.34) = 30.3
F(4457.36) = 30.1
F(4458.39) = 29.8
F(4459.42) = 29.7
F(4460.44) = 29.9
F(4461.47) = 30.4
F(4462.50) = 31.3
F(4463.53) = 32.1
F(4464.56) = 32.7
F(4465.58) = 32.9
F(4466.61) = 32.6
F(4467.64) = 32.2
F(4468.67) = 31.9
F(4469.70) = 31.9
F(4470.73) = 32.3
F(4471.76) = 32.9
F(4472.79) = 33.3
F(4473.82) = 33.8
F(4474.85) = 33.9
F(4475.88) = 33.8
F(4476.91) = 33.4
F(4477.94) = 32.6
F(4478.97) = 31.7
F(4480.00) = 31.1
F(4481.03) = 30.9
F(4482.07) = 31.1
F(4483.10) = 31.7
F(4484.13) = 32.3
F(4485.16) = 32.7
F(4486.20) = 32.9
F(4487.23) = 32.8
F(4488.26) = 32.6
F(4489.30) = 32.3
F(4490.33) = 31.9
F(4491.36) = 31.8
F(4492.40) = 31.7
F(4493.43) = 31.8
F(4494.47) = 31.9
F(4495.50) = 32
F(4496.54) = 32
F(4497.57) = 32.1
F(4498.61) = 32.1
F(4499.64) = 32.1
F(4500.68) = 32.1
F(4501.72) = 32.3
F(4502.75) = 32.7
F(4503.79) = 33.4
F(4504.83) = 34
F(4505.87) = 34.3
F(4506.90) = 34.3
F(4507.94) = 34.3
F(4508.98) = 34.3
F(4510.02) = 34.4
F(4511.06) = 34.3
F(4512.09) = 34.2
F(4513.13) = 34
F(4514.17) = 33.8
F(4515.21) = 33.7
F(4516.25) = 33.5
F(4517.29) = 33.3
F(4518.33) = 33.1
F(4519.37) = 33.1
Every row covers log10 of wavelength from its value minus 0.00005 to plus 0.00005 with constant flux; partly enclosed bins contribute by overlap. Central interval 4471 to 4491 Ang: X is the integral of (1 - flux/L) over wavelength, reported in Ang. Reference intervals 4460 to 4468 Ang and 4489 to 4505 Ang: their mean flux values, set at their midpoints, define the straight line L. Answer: -0.3 Ang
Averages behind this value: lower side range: 31.8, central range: 32.5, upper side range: 32.2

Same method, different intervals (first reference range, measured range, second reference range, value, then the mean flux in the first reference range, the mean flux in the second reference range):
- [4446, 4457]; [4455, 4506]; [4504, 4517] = 0.84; 31.2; 34.1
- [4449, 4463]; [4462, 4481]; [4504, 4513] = -0.54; 30.5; 34.2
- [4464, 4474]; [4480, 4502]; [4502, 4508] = 0.85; 32.6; 33.8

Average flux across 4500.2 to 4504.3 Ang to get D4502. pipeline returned 32.6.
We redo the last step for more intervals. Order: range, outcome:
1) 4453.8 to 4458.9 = 30.2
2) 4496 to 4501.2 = 32.1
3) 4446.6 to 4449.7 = 32.2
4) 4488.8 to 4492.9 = 31.9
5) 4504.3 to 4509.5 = 34.2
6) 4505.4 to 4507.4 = 34.4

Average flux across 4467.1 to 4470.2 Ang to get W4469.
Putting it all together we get 32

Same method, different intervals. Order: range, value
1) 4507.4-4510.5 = 34.3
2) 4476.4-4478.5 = 33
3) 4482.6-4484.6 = 32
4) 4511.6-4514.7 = 34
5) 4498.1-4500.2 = 32.1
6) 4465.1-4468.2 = 32.5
